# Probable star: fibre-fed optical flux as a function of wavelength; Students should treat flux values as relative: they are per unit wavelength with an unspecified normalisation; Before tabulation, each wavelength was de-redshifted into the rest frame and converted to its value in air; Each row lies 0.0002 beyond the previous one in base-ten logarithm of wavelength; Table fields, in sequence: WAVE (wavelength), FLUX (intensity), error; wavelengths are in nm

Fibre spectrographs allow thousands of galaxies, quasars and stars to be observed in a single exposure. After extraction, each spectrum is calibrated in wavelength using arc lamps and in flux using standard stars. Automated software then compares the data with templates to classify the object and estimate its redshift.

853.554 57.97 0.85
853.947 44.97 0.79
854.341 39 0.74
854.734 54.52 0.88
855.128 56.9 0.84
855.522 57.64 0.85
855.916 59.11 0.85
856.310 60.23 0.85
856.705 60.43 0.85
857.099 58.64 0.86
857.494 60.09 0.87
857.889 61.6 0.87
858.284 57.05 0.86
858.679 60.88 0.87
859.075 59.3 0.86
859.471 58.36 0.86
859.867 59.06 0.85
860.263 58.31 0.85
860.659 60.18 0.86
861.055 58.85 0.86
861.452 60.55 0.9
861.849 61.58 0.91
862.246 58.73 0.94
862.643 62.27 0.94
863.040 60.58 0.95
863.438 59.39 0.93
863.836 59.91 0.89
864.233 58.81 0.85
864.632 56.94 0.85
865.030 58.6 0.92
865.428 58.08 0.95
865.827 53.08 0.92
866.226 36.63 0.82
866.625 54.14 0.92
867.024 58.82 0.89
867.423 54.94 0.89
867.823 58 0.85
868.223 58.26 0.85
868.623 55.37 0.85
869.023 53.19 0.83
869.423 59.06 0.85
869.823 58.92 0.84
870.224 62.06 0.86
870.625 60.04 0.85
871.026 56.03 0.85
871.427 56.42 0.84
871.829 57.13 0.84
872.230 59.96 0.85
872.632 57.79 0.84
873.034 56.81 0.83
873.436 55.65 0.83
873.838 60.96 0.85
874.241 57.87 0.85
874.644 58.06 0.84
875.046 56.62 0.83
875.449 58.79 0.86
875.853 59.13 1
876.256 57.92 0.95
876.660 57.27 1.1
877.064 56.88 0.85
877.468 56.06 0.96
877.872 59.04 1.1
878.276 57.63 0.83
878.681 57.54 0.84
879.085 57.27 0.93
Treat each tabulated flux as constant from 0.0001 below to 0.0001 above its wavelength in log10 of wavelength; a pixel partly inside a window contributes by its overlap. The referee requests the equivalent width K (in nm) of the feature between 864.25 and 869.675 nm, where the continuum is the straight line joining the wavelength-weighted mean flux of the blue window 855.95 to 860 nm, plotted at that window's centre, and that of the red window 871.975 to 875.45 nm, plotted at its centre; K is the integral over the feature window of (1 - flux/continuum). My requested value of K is 0.32 nm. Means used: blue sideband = 59.5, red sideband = 58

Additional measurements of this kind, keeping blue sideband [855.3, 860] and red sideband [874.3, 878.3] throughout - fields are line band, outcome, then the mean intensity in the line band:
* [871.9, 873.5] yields 0.011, 57.7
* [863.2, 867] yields 0.222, 55.3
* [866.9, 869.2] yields 0.082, 56.4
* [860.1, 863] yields -0.054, 60.1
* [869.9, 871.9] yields -0.008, 58.4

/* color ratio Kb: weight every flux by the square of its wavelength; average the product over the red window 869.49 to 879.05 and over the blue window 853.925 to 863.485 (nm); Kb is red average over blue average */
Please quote 1.03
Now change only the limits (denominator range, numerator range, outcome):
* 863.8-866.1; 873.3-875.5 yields 1.05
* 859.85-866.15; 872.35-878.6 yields 1.01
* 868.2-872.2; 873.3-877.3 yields 1.02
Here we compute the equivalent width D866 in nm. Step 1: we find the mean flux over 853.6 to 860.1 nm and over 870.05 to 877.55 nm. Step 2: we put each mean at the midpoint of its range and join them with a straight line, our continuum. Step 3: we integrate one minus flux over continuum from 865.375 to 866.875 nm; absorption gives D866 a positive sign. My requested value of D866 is 0.19 nm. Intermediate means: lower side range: 56.8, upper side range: 58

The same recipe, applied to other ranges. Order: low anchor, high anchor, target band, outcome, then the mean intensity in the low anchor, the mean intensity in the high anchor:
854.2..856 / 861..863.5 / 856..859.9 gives -0.231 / 53.5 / 60.4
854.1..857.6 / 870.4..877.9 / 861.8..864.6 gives -0.156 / 56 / 57.8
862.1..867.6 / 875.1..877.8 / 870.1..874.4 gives -0.071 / 56.5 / 57.7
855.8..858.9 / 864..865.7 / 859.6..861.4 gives -0.006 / 59.8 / 57.9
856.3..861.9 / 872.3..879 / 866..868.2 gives 0.215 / 59.6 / 57.8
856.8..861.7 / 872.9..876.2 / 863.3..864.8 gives 0.006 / 59.5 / 58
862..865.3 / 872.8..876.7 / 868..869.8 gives 0.061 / 59.4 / 57.9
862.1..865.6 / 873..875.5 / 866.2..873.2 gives 0.199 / 59.3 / 57.8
